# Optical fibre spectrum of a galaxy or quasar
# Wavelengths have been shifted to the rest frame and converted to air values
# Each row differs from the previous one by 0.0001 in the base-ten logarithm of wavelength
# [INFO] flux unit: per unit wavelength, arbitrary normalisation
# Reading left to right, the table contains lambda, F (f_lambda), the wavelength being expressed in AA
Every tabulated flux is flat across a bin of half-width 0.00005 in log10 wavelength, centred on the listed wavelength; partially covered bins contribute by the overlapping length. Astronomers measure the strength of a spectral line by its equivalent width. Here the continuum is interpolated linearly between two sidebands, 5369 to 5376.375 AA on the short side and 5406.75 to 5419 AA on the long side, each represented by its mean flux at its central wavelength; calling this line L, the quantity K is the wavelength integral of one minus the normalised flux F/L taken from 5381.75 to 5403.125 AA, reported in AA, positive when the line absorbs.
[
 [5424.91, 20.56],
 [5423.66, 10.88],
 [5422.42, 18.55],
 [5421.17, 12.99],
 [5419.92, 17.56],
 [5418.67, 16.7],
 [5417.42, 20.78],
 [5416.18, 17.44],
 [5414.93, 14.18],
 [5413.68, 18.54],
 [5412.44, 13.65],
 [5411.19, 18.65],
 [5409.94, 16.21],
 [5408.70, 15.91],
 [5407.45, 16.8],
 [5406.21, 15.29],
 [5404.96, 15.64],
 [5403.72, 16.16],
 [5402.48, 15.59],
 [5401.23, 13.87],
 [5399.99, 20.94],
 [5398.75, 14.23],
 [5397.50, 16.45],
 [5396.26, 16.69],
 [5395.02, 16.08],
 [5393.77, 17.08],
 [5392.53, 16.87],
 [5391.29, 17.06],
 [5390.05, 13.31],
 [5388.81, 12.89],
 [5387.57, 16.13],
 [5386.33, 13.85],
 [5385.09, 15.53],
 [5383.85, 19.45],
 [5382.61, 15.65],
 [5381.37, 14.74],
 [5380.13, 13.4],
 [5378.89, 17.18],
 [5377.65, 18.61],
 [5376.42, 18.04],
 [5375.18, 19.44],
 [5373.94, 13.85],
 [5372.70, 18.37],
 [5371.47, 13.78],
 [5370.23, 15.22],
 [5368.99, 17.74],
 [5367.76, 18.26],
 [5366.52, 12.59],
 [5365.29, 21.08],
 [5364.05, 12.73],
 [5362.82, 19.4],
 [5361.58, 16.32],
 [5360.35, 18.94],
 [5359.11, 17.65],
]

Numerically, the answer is 0.9 AA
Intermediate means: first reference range 16.4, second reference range 16.9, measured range 16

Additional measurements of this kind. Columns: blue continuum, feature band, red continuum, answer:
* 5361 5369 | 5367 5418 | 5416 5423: 2.25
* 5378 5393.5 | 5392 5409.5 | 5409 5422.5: -0.10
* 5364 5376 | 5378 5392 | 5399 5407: 0.77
